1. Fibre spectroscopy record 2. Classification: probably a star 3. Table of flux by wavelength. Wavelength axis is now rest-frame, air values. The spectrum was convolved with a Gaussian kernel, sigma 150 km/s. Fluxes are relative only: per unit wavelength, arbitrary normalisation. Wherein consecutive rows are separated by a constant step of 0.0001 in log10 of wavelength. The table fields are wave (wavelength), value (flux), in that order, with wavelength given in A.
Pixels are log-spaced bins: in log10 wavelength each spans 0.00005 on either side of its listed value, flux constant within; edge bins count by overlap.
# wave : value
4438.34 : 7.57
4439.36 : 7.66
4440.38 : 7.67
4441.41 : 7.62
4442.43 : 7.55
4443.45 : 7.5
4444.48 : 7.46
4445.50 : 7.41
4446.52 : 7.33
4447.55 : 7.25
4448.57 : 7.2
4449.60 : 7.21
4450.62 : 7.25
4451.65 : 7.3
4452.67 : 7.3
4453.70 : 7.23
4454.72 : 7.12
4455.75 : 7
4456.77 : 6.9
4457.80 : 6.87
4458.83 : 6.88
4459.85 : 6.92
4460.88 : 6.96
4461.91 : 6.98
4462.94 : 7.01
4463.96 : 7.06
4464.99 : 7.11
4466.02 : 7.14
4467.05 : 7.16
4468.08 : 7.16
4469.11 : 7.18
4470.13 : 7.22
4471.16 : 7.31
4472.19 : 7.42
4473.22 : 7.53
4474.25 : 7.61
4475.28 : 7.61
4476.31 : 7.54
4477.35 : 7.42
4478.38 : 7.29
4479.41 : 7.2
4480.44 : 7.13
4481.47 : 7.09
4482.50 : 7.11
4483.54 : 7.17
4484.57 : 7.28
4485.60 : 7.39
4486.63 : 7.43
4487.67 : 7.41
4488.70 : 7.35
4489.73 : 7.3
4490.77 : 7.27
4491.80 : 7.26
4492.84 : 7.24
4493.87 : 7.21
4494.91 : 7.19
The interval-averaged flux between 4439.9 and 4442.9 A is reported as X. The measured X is 7.6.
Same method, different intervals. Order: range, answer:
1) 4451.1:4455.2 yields 7.24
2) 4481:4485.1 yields 7.16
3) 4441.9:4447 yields 7.46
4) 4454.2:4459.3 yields 6.96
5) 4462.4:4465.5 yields 7.07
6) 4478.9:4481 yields 7.17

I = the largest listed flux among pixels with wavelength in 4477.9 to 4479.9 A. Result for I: 7.29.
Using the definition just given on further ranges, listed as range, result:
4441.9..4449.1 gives 7.55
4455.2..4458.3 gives 7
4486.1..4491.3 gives 7.43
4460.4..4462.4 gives 6.98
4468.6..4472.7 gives 7.42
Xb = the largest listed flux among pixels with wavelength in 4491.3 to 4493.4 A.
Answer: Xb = 7.26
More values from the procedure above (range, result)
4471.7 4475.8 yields 7.61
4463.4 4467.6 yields 7.16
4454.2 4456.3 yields 7.12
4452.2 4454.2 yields 7.3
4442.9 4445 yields 7.5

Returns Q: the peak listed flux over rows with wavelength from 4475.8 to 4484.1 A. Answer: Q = 7.54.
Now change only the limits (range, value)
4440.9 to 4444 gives 7.62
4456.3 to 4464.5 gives 7.06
